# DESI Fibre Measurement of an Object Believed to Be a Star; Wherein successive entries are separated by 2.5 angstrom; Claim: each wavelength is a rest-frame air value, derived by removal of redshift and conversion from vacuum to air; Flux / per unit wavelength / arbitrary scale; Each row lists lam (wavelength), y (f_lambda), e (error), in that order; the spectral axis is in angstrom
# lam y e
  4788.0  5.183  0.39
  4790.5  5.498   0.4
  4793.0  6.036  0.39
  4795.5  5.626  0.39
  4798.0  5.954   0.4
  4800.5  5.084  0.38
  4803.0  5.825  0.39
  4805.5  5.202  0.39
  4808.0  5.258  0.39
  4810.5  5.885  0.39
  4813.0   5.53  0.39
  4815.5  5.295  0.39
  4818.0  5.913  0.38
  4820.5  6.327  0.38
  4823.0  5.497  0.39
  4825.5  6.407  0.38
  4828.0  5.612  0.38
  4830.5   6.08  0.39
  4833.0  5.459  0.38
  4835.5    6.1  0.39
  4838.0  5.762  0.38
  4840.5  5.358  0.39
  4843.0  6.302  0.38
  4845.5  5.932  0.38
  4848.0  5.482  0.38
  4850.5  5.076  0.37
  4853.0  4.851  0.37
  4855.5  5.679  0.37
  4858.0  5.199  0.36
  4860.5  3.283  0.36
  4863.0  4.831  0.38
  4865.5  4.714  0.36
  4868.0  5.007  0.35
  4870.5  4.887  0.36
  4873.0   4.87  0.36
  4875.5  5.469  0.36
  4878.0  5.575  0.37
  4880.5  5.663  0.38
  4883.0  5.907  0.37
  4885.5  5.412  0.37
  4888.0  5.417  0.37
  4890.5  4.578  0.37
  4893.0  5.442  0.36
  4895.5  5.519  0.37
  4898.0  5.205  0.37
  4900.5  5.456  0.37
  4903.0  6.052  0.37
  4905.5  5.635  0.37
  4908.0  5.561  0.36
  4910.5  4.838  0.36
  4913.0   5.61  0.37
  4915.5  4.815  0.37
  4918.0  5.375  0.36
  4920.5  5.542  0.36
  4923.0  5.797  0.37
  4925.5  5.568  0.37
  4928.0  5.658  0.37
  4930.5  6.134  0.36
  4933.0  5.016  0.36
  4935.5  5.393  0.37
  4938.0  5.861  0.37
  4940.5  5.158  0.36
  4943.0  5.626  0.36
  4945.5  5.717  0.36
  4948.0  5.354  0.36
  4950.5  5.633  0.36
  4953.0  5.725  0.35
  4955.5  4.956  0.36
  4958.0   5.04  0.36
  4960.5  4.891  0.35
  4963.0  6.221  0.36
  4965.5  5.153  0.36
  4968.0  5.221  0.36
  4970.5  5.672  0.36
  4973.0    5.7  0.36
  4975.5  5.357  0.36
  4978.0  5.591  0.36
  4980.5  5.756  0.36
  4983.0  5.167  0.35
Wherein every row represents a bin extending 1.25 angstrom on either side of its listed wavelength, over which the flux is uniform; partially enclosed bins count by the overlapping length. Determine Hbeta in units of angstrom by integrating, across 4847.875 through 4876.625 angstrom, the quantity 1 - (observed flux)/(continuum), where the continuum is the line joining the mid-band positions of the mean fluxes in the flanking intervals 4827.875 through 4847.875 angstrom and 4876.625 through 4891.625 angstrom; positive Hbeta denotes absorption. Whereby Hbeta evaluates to 3.5 angstrom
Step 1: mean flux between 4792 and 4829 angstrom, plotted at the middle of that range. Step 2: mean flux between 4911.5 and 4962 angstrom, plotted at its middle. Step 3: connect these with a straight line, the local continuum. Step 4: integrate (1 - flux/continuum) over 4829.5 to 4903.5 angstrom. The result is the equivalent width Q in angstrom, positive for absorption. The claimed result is 3.2 angstrom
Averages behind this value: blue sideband 5.7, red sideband 5.44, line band 5.34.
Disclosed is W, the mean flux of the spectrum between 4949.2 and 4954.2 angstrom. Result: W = 5.68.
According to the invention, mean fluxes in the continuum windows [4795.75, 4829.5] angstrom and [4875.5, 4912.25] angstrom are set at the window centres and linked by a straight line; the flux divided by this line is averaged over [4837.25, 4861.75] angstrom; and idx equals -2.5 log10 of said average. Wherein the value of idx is 0.06 mag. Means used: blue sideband 5.68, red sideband 5.45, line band 5.28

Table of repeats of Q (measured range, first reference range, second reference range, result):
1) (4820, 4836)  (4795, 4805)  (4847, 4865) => -2.0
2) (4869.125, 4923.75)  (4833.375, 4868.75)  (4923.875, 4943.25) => 0.4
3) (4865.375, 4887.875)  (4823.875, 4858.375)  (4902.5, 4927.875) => 1.1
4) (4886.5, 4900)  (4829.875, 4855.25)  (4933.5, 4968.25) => 0.7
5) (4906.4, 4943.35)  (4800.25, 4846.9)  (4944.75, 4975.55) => 0.3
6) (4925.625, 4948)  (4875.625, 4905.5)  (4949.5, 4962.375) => -0.9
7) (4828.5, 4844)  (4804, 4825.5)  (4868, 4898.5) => -0.8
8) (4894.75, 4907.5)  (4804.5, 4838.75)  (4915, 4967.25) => 0.0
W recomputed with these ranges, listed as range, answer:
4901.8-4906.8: 5.84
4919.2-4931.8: 5.74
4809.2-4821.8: 5.79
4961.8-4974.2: 5.59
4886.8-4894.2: 5.14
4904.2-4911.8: 5.35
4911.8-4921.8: 5.34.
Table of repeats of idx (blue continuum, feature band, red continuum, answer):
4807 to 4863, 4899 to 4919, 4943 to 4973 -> 0.013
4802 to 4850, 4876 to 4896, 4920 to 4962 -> 0.033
